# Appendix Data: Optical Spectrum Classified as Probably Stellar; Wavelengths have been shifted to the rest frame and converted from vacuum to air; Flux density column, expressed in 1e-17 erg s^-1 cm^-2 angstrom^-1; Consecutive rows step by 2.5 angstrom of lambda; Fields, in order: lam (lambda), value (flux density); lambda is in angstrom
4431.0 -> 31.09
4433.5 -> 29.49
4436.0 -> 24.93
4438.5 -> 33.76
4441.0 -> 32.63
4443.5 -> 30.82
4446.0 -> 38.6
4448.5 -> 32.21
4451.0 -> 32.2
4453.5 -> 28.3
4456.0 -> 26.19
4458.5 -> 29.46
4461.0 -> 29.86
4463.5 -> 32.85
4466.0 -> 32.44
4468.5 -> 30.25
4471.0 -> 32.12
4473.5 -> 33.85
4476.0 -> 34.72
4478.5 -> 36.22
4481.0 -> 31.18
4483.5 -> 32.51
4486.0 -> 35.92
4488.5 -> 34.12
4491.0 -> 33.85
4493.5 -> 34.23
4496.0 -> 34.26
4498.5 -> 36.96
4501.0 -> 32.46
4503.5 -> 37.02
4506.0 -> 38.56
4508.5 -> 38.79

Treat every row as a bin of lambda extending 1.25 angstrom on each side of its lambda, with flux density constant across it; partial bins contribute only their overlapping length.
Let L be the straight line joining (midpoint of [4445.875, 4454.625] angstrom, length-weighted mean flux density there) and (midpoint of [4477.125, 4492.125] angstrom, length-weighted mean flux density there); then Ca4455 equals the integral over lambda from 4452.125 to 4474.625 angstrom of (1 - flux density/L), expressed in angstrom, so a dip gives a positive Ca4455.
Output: 1.6 angstrom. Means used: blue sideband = 32.1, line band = 30.6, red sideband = 34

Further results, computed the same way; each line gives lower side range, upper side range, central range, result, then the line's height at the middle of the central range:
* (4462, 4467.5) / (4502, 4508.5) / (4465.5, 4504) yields 1.3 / 35.1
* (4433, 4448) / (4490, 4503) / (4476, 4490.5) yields -0.1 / 33.9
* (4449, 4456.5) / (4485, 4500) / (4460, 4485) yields -0.4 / 32.1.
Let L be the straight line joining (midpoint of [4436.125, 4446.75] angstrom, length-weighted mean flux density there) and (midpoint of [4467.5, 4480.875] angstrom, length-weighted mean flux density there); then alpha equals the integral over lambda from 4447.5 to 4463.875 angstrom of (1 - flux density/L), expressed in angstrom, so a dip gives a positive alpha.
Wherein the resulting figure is 1.5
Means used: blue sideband 32.8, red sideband 33.3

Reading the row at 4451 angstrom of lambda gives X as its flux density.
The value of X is 32.2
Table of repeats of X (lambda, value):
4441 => 32.63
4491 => 33.85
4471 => 32.12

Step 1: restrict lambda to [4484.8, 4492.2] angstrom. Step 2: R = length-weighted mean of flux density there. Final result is 34.6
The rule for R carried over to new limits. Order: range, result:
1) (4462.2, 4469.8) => 31.8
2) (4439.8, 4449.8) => 33.6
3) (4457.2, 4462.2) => 29.6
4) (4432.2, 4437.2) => 27.3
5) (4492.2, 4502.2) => 34.5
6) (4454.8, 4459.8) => 27.9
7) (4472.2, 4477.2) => 34.3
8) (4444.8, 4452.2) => 34.3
